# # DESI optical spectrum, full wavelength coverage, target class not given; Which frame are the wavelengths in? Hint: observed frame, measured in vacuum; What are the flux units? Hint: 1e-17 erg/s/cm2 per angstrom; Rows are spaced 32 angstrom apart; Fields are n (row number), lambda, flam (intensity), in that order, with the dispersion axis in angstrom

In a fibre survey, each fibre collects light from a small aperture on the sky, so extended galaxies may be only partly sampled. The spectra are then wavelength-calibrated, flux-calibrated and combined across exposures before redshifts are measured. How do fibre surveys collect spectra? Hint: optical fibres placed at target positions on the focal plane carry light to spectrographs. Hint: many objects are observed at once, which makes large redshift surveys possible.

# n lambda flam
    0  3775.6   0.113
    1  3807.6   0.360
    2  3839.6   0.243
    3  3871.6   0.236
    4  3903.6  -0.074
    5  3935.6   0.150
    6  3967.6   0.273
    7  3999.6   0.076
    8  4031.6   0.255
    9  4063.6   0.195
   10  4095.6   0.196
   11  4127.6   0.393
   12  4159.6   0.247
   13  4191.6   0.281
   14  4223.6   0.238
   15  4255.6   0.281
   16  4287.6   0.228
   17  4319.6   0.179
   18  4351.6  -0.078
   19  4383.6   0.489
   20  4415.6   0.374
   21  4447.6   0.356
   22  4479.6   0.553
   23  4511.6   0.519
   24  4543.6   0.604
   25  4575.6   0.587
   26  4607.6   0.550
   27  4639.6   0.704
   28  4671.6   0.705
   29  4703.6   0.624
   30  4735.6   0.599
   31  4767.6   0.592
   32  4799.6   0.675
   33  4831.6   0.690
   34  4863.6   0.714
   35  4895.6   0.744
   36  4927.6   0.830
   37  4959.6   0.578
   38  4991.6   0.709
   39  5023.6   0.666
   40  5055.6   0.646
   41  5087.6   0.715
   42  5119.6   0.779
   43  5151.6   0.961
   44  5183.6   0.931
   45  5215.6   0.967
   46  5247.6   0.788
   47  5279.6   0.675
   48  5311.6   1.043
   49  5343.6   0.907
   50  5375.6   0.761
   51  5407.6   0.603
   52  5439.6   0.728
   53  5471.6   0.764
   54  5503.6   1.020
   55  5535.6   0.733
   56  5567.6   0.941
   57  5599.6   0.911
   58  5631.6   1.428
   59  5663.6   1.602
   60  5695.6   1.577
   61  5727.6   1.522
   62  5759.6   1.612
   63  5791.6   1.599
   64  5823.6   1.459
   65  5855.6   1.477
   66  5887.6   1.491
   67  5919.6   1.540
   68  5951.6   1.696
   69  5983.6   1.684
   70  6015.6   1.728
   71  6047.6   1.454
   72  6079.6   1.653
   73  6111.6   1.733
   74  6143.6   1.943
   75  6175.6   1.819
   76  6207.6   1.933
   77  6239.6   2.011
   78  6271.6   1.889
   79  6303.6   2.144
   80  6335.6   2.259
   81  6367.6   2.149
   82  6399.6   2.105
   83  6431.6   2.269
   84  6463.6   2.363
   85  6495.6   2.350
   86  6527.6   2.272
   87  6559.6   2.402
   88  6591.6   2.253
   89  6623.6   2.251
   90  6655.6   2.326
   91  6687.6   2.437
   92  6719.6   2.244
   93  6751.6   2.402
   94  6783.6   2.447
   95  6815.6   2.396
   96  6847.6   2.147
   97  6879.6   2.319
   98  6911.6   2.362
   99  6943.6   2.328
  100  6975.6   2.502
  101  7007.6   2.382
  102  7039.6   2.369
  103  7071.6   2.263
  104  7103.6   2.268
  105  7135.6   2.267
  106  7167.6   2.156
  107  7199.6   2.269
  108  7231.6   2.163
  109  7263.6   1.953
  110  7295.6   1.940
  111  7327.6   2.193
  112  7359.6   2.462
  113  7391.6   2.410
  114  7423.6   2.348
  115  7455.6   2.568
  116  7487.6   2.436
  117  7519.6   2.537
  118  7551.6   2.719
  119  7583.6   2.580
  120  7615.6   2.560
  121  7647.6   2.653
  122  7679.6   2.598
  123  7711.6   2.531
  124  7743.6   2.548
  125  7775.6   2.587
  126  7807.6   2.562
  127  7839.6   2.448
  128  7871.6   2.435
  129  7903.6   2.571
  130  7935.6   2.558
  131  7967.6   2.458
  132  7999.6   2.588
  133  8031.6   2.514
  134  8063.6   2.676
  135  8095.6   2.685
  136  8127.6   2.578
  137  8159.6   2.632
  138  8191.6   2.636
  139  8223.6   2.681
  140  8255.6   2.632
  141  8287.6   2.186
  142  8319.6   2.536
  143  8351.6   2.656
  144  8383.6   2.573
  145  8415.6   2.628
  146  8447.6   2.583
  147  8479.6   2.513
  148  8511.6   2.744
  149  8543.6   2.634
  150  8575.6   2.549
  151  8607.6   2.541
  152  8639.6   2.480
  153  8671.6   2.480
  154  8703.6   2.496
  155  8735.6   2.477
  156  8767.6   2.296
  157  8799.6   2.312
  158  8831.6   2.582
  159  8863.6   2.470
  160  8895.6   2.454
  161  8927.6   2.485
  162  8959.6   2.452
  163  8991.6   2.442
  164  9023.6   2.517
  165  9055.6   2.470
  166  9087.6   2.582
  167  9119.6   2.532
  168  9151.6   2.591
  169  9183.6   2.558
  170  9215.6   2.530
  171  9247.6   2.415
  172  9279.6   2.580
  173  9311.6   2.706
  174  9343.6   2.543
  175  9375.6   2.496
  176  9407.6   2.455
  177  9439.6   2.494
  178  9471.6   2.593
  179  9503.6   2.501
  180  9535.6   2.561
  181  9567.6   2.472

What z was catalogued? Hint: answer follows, 0.41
